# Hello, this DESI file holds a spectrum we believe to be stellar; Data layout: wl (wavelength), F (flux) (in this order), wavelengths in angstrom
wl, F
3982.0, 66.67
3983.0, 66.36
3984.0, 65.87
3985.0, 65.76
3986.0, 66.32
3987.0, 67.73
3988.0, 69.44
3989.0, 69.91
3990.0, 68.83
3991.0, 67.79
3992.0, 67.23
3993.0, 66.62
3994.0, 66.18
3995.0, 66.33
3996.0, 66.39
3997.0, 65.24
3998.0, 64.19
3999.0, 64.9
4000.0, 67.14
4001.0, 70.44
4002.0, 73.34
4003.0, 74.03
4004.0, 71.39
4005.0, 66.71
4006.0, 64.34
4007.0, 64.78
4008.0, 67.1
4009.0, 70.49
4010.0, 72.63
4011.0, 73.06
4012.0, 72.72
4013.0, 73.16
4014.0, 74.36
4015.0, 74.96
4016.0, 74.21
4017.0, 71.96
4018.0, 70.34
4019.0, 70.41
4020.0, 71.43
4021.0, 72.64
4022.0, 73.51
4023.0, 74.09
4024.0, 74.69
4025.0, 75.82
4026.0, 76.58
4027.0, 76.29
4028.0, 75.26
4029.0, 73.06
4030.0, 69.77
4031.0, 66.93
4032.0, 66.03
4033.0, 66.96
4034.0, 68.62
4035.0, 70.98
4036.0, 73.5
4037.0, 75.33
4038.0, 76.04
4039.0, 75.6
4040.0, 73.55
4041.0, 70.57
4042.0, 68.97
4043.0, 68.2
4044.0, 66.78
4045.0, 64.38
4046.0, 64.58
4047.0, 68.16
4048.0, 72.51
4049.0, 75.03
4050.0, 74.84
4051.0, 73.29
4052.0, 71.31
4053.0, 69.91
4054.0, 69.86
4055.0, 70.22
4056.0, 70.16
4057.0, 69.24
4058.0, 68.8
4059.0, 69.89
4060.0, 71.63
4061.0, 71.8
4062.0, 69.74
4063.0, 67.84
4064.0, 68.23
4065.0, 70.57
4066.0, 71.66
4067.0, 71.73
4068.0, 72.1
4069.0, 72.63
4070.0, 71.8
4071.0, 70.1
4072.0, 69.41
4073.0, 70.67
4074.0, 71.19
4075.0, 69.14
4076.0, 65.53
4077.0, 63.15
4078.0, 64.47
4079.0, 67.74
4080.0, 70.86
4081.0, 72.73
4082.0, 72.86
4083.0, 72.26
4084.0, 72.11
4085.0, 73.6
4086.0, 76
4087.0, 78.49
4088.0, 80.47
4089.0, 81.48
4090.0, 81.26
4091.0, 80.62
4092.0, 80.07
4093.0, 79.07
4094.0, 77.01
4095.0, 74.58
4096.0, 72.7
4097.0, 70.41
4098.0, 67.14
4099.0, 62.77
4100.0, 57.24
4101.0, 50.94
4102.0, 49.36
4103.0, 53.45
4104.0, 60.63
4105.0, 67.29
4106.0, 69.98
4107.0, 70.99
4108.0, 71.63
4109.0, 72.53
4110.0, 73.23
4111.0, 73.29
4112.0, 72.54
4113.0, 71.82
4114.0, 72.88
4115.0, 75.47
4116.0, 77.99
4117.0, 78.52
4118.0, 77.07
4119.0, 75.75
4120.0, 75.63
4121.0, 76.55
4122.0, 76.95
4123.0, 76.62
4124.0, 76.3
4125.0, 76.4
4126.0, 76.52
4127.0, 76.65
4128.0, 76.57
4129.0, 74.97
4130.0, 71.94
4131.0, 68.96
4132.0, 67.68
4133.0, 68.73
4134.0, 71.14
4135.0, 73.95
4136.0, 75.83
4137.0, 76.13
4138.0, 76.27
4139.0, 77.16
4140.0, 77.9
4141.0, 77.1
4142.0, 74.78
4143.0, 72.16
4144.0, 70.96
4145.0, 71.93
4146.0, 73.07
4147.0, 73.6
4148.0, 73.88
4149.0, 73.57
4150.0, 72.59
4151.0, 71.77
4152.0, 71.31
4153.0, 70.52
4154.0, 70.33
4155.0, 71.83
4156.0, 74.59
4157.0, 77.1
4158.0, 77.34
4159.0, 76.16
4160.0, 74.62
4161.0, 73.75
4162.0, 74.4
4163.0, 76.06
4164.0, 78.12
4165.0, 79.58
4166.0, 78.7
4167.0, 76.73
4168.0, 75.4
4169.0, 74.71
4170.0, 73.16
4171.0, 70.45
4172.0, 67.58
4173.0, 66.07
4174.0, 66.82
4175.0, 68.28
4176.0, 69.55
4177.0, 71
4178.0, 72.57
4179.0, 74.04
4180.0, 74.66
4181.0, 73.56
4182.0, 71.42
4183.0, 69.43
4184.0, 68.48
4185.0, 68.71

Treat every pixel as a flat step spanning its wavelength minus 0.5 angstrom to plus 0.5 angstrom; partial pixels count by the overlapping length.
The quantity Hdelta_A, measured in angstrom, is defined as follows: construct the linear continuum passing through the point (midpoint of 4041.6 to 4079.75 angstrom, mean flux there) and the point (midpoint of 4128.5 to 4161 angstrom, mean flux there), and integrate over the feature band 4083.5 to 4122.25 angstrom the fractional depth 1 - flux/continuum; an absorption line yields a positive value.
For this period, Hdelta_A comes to -0.24 angstrom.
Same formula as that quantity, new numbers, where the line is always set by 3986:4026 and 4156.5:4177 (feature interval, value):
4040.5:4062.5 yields 0.3 angstrom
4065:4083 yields 0.4 angstrom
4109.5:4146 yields -0.9 angstrom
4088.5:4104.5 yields 0.8 angstrom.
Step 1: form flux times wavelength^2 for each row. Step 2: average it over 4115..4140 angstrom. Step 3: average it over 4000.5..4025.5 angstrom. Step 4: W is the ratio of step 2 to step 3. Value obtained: 1.11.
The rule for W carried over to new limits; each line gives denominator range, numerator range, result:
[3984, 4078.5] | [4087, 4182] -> 1.09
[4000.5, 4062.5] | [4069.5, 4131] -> 1.04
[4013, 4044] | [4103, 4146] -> 1.07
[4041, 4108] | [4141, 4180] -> 1.09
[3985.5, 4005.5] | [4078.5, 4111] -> 1.09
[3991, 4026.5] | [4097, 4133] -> 1.06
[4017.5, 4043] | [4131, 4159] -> 1.08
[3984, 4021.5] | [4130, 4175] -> 1.14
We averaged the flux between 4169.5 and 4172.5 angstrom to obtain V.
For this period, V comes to 70.4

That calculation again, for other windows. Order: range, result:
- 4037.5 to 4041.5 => 73.9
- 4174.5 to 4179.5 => 71.1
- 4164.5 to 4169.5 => 77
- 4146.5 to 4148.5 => 73.7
